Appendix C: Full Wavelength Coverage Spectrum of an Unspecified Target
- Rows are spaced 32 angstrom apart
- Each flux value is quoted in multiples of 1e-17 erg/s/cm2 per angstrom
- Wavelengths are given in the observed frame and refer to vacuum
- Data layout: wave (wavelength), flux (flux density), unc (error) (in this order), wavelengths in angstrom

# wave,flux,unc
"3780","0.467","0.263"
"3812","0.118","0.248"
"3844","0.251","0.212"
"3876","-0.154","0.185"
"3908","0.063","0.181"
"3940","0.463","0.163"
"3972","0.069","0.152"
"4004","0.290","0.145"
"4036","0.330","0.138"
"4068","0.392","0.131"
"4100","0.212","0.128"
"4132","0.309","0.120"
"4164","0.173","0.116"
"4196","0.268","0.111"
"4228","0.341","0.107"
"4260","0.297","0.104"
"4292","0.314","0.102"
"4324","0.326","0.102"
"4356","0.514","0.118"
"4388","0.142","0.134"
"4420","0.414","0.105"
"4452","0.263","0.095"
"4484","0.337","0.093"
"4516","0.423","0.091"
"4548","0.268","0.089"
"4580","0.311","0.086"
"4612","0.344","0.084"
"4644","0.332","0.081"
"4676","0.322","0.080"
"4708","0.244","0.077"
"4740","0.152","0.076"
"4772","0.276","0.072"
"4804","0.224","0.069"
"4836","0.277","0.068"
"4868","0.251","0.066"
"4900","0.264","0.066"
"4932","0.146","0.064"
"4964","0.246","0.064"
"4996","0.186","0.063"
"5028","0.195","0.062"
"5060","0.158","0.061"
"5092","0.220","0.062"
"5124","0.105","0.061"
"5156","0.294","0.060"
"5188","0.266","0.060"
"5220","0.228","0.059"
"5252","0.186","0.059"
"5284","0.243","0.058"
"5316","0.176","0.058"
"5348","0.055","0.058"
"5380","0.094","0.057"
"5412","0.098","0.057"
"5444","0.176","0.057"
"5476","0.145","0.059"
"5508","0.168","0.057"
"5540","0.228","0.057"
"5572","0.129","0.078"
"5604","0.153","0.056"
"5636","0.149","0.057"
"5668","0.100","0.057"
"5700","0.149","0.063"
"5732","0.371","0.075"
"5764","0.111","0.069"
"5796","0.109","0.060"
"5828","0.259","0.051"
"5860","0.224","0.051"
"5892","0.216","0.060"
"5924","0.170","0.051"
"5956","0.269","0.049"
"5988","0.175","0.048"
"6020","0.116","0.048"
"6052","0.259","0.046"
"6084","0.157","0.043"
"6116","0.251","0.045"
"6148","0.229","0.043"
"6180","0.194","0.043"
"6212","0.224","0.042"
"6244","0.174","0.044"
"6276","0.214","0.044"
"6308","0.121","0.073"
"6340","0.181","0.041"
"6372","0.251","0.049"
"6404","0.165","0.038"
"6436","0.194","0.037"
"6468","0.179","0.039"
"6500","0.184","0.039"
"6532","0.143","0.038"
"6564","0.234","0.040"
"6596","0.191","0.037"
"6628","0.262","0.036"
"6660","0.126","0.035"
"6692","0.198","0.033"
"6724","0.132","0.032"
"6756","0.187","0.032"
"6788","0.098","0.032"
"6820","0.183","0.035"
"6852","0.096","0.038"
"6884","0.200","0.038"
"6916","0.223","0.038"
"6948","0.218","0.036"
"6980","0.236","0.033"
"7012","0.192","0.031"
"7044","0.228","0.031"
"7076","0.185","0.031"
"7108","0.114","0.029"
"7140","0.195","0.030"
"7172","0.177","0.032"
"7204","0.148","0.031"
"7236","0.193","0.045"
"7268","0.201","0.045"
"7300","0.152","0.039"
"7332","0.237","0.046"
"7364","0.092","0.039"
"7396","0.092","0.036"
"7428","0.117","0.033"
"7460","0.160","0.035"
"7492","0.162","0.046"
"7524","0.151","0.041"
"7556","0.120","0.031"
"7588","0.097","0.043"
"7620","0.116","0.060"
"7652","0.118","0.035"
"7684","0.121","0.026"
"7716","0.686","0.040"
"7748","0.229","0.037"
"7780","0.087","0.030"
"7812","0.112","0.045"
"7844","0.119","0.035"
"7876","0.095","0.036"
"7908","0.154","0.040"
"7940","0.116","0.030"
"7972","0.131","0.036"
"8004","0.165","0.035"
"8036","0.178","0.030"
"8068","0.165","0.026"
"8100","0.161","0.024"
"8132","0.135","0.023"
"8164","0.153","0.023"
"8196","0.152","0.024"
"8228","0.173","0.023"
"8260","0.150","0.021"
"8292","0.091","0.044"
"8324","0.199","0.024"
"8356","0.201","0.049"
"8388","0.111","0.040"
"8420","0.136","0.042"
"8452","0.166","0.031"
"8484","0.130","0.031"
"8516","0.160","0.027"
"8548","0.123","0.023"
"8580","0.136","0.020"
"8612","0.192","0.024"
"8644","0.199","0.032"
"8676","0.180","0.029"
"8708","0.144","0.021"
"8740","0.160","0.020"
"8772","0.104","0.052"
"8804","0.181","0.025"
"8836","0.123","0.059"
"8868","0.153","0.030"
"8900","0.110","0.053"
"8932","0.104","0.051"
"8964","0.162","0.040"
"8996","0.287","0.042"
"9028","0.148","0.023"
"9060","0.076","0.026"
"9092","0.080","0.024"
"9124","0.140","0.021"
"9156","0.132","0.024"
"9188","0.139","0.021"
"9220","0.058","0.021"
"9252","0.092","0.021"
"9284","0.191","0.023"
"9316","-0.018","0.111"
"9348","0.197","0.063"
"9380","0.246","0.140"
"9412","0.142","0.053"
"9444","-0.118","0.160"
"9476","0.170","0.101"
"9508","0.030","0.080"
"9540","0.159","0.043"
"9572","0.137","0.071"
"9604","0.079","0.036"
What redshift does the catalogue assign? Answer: 1.073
